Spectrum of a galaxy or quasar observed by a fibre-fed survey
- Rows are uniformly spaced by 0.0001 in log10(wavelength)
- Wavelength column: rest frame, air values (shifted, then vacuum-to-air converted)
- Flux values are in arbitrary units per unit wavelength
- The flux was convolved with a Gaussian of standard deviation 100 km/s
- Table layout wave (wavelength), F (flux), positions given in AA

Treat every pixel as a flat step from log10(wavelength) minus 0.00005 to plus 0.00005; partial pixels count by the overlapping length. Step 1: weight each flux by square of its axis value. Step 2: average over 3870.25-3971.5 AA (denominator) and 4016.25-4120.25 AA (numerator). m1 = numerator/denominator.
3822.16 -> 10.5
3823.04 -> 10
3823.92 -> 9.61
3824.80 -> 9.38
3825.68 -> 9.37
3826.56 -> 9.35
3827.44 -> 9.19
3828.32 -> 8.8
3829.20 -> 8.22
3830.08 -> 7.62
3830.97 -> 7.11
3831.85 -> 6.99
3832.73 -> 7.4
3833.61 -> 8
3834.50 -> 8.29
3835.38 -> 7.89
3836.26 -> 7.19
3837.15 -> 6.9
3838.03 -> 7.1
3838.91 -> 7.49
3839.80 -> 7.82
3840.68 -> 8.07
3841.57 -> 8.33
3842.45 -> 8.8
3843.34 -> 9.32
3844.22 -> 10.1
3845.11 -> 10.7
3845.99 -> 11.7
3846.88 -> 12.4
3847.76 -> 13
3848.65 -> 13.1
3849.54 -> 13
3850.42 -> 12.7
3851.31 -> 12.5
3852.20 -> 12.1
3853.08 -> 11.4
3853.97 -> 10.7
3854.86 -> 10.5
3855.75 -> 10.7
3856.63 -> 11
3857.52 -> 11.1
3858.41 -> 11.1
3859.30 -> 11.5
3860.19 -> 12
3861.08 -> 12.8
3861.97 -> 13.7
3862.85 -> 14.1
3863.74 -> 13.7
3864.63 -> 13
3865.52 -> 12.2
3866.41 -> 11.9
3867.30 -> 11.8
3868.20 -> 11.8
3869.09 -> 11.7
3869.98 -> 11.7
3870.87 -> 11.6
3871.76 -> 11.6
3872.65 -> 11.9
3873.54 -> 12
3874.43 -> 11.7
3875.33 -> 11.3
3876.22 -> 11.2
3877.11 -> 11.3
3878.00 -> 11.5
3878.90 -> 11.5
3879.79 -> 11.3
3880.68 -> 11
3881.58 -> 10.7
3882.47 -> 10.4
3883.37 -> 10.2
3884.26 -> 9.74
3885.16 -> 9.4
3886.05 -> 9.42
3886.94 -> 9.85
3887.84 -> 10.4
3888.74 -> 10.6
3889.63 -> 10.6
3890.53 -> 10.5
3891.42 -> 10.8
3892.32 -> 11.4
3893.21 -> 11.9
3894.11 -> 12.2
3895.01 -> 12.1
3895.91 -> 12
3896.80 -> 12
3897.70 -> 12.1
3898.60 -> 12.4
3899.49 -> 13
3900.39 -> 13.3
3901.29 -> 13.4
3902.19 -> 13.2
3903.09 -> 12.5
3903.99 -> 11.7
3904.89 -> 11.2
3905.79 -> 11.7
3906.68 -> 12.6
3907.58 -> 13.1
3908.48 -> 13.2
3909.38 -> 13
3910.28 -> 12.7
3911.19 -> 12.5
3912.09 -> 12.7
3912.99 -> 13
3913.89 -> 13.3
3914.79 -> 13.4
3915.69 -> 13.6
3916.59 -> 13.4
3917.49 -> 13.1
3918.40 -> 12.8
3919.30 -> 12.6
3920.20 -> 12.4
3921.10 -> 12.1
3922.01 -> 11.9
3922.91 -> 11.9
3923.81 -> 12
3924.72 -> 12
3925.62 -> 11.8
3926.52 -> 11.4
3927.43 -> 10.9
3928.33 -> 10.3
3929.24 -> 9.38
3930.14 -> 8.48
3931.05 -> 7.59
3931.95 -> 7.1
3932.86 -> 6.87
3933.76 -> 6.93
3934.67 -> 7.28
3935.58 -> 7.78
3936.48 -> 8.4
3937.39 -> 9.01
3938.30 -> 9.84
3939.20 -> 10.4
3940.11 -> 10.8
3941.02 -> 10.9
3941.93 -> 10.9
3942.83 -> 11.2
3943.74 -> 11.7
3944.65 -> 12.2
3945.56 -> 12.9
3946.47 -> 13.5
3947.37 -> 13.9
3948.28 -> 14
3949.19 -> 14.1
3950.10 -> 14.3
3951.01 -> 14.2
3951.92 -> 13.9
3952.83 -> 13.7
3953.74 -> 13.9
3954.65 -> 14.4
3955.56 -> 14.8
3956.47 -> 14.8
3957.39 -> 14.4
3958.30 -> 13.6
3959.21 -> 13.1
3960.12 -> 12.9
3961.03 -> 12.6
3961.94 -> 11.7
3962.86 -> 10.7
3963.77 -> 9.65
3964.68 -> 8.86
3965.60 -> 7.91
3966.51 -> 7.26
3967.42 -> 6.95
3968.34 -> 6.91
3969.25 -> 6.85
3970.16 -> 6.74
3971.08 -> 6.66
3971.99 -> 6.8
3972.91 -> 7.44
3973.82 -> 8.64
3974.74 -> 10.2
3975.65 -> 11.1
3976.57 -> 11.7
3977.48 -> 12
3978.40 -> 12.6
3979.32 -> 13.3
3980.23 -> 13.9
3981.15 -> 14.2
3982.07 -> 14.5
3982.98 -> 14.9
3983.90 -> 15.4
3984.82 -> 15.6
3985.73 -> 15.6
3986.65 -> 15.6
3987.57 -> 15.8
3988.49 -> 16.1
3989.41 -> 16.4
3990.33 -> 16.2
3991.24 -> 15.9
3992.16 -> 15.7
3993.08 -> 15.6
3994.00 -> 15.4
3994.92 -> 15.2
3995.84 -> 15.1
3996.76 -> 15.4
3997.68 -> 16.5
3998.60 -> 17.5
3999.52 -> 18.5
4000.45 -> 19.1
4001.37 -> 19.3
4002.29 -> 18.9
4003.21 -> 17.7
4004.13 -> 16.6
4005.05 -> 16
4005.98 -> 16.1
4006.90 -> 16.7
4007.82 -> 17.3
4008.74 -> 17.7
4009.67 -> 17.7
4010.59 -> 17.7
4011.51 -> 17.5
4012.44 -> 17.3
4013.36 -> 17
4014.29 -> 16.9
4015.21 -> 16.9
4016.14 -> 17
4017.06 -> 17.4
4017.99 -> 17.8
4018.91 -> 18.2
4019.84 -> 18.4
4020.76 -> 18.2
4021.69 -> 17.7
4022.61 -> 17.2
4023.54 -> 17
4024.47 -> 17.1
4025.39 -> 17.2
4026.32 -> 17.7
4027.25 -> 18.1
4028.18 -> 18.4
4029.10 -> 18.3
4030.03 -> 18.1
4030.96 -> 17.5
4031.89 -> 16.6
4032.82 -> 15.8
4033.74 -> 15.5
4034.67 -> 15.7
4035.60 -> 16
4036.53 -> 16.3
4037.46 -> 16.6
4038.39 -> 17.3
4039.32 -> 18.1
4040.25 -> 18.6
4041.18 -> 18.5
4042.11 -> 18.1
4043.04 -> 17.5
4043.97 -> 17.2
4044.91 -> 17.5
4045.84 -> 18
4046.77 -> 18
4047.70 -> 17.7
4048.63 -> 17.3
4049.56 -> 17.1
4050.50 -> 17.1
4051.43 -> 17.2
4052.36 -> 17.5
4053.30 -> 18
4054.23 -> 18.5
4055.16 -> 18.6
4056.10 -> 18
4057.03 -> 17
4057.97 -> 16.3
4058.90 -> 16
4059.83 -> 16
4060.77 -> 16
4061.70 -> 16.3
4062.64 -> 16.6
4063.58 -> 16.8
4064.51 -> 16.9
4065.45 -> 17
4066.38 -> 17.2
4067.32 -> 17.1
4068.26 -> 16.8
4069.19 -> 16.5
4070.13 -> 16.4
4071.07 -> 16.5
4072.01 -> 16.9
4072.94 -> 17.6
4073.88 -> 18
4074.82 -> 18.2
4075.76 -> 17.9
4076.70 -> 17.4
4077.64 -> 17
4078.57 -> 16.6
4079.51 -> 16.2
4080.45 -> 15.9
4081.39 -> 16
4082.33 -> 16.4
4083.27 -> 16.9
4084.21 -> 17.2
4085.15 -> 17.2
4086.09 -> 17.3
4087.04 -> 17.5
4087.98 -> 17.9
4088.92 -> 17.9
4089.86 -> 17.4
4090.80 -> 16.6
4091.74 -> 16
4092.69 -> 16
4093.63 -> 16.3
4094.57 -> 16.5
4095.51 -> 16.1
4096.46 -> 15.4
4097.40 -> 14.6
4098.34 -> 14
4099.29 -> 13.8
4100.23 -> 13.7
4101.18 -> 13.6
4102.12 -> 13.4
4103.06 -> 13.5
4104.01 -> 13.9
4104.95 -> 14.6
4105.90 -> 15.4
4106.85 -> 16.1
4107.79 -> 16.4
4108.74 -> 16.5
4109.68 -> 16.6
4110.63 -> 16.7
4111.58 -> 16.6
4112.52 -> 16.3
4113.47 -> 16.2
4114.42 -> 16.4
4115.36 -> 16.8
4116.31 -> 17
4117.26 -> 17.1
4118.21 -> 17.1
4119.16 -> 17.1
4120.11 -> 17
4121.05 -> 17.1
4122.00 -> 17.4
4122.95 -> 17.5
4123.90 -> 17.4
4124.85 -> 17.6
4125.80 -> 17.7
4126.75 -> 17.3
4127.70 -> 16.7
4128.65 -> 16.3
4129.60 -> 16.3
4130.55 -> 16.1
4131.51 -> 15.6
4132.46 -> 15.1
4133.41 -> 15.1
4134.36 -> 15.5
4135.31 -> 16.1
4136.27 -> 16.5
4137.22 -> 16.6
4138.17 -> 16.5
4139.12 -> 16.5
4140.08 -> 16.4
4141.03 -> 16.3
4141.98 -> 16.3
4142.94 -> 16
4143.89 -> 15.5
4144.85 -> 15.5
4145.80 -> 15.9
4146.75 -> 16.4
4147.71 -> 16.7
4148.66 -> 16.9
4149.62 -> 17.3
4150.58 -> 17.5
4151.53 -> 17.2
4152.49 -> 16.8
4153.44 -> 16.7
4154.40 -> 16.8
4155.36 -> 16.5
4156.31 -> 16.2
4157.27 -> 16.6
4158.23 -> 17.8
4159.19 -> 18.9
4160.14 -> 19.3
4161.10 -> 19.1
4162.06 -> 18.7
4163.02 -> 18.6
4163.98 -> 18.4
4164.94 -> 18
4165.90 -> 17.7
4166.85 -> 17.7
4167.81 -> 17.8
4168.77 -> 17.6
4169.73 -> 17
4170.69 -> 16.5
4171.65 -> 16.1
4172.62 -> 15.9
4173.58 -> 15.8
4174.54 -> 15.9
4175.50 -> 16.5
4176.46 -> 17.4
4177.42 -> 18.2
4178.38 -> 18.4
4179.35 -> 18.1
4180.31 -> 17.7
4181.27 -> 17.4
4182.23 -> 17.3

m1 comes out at 1.6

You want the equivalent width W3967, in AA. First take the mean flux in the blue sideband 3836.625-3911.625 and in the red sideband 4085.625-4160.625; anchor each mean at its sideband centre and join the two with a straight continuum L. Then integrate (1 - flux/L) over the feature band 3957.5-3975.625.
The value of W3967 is 5.3 AA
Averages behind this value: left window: 11.4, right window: 16.4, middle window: 9.38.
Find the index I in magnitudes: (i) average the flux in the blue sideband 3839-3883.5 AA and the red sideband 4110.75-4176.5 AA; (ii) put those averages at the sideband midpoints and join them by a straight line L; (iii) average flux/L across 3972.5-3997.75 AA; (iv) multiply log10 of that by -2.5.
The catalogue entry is -0.02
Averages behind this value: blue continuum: 11.4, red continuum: 16.8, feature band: 14.1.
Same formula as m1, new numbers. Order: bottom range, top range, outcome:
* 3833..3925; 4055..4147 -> 1.60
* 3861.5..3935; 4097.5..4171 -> 1.61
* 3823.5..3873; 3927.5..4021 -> 1.37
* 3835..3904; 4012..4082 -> 1.68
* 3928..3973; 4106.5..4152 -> 1.70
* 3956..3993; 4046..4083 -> 1.48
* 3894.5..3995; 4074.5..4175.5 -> 1.51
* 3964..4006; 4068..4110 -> 1.26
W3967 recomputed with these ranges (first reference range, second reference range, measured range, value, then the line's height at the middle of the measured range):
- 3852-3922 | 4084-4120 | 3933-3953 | 2.5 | 13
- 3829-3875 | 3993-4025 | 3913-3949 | 7.3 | 13.9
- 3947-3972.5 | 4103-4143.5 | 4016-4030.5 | -4.8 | 13.3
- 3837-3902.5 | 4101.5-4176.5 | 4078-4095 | -1.3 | 15.6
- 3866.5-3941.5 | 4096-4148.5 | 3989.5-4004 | -3.8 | 13.3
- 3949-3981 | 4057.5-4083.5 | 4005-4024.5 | -4.9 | 13.8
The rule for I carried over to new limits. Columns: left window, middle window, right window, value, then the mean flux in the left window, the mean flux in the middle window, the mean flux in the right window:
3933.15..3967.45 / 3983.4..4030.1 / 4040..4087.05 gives -0.18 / 11.6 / 17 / 17.2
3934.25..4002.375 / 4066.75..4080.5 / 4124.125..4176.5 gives -0.13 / 12.7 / 17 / 16.8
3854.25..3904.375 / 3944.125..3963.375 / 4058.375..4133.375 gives -0.02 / 11.6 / 13.5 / 16.4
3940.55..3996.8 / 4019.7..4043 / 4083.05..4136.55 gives -0.22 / 12.6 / 17.4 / 16.2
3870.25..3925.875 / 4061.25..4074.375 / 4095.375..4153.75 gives -0.12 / 11.9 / 16.9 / 16.1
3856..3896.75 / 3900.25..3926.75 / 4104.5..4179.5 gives -0.03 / 11.5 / 12.6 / 16.8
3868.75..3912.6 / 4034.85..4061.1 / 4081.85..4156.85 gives -0.17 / 11.6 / 17.3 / 16.3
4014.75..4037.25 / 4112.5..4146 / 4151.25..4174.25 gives 0.05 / 17.2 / 16.5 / 17.4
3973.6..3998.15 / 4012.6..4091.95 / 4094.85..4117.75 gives -0.15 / 14.5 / 17.2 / 15.5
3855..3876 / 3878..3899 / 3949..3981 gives 0.08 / 12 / 11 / 11.2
